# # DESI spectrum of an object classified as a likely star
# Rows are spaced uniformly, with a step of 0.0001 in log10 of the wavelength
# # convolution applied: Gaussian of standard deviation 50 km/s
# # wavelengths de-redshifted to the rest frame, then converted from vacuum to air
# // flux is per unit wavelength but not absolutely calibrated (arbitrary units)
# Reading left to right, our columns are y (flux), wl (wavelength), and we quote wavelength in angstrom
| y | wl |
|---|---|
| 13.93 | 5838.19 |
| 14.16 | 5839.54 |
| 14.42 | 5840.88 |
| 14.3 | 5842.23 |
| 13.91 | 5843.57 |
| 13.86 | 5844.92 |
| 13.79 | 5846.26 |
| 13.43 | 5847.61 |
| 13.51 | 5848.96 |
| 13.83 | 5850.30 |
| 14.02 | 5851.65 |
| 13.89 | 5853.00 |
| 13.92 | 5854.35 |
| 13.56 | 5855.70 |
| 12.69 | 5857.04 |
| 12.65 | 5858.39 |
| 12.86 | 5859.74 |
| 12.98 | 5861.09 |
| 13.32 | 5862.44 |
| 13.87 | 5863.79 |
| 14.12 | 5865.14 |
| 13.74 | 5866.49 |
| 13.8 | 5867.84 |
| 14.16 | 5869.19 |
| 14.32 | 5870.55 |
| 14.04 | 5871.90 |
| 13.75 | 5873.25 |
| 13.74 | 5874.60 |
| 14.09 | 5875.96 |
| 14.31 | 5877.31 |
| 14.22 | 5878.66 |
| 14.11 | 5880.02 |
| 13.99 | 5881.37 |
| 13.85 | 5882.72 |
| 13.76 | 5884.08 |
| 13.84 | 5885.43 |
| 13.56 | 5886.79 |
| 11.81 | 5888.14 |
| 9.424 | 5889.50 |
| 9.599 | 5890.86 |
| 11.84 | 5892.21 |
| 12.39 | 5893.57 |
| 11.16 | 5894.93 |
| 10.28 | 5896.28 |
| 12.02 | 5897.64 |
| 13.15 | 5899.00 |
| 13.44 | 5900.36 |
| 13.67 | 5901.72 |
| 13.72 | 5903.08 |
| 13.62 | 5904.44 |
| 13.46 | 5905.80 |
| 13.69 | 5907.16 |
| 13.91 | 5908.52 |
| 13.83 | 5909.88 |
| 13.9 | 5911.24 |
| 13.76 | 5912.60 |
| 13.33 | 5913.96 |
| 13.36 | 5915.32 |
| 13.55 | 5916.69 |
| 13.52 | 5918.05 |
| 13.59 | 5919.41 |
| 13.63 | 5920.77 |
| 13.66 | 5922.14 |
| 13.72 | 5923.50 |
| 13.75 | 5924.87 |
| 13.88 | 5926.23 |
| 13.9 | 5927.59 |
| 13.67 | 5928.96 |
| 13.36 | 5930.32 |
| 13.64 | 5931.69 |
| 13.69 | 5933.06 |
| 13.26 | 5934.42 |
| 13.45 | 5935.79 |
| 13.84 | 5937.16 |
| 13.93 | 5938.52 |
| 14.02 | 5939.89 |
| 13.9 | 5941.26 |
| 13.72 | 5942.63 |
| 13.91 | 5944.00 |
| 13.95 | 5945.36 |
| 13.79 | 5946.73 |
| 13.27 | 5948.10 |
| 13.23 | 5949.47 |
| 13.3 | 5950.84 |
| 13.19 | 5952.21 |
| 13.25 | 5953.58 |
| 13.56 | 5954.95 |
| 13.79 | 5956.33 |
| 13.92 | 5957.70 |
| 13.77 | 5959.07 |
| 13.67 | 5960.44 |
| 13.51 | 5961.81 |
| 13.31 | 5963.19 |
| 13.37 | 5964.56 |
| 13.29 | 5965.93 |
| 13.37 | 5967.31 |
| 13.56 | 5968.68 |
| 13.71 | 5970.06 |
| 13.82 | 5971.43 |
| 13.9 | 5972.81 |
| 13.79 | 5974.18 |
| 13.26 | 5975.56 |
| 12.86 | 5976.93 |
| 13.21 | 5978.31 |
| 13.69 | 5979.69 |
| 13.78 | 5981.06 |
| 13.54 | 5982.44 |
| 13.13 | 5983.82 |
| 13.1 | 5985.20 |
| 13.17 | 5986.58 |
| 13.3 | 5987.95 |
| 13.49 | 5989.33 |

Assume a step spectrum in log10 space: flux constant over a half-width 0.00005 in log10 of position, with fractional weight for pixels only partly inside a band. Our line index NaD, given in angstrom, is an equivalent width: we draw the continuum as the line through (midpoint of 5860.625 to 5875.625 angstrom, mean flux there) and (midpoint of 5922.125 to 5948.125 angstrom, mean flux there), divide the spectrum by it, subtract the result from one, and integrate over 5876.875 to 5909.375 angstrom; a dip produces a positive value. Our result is 2.2 angstrom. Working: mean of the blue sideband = 13.8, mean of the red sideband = 13.7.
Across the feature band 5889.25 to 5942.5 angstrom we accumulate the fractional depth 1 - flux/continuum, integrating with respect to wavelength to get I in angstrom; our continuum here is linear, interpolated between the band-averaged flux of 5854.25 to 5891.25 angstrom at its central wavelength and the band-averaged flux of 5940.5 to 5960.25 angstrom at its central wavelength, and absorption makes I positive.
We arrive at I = 1.21 angstrom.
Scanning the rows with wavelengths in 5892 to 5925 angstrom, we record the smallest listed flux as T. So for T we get 10.28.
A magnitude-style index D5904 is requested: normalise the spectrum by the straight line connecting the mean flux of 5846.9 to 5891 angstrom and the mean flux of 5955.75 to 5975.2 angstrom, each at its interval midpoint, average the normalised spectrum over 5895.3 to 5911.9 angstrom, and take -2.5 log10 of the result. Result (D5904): 0.03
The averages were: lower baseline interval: 13.5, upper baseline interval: 13.6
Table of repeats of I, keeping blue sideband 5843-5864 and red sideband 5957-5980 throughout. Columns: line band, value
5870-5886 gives -0.6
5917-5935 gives -0.2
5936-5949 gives -0.3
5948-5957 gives 0.1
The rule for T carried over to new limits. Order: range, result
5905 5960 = 13.19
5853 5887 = 12.65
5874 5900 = 9.424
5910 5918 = 13.33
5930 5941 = 13.26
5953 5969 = 13.25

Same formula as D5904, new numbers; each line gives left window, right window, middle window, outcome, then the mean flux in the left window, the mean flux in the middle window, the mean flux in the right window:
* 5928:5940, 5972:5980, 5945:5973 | -0.001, 13.6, 13.5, 13.4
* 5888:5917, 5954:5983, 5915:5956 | -0.041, 12.7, 13.6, 13.6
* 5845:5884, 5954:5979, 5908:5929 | -0.005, 13.7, 13.7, 13.5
